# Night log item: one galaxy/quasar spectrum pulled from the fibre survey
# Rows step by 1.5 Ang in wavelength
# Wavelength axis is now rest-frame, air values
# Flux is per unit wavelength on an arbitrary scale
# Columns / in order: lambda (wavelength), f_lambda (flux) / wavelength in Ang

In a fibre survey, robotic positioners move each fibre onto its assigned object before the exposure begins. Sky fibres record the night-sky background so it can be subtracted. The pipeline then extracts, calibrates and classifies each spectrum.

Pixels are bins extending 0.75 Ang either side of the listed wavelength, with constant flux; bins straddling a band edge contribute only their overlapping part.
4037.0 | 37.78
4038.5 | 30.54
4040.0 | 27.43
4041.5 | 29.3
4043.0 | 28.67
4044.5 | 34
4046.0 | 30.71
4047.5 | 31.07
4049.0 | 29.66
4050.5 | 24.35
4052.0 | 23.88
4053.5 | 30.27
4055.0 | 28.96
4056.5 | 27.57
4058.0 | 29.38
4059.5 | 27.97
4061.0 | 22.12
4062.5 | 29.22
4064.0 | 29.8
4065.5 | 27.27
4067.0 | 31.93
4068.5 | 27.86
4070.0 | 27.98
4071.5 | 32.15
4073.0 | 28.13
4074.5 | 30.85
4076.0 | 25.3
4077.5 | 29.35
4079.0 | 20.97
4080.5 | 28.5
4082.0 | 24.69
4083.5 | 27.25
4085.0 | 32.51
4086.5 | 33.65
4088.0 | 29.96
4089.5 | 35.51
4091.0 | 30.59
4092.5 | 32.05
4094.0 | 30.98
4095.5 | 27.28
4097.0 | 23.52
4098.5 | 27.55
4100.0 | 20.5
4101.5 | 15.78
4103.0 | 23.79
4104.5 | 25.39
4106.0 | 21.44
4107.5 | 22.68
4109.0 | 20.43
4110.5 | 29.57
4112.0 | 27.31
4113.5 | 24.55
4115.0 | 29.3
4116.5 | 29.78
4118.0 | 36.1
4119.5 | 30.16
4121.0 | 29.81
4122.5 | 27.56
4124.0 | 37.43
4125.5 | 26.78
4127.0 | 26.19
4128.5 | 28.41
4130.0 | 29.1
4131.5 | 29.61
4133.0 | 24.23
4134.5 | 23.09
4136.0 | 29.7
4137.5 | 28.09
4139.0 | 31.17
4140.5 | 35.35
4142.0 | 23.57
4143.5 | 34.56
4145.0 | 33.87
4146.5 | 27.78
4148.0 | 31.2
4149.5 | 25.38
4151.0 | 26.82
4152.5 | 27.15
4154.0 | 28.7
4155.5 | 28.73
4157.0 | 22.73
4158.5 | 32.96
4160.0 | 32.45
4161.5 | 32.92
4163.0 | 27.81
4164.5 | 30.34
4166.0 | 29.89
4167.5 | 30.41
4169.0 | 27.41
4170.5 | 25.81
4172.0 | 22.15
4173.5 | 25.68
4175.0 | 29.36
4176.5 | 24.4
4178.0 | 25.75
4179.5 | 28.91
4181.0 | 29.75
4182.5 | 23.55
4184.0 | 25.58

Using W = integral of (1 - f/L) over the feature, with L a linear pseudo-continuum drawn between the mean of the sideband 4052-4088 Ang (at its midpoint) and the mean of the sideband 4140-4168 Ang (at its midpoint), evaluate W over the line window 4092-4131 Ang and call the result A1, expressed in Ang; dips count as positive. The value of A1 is 2.6 Ang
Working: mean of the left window 28.4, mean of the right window 29.6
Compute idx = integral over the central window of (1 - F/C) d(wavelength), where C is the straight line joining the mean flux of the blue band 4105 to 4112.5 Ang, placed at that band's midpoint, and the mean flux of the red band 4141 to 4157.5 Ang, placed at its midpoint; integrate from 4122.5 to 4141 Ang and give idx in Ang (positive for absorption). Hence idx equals -1.6 Ang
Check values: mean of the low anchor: 24.2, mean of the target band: 28.9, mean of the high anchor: 28.4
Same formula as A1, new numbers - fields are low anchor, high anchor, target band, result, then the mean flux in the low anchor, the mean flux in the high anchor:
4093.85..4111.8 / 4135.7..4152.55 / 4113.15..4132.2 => -2.2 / 23.9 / 29.6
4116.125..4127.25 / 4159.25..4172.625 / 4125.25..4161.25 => 1.3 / 30.7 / 28.9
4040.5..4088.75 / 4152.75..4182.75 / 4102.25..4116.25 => 1.6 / 28.6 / 28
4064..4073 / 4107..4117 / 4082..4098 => -1.3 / 29.4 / 26.2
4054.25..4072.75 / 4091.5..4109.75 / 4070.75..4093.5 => -2.7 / 28.5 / 24.4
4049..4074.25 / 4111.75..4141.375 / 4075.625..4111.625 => 2.5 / 28.2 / 29.2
